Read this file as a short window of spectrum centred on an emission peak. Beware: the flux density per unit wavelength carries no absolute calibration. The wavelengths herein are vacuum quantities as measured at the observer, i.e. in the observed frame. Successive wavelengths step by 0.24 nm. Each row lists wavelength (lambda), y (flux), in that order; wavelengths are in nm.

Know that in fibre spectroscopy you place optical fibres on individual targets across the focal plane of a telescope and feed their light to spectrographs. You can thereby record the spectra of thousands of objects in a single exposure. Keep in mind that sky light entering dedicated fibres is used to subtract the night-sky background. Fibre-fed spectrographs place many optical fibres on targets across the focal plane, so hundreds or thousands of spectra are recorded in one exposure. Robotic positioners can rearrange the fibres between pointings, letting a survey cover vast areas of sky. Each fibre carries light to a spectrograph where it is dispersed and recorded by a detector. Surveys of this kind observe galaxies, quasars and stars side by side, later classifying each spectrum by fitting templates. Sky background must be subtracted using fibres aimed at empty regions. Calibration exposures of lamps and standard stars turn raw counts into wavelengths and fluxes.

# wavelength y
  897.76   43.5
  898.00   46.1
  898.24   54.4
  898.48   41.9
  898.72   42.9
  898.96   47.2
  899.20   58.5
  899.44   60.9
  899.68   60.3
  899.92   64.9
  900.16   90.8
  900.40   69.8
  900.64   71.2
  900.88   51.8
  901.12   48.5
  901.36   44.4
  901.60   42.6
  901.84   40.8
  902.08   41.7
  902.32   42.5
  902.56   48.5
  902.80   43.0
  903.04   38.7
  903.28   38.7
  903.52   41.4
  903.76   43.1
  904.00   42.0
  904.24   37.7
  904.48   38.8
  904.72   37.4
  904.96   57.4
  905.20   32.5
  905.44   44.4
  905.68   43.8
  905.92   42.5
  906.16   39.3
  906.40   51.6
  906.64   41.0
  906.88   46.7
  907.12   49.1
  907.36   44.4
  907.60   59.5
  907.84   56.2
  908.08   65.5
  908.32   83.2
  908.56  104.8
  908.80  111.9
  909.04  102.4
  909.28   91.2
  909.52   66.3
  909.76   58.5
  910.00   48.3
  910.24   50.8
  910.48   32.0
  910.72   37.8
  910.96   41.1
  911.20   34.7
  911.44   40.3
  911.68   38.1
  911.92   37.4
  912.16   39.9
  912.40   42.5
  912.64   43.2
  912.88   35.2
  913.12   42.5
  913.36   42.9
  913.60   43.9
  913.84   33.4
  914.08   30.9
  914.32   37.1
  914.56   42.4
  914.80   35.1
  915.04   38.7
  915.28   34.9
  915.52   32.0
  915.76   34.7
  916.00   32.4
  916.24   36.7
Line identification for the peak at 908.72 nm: [O III] 5007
